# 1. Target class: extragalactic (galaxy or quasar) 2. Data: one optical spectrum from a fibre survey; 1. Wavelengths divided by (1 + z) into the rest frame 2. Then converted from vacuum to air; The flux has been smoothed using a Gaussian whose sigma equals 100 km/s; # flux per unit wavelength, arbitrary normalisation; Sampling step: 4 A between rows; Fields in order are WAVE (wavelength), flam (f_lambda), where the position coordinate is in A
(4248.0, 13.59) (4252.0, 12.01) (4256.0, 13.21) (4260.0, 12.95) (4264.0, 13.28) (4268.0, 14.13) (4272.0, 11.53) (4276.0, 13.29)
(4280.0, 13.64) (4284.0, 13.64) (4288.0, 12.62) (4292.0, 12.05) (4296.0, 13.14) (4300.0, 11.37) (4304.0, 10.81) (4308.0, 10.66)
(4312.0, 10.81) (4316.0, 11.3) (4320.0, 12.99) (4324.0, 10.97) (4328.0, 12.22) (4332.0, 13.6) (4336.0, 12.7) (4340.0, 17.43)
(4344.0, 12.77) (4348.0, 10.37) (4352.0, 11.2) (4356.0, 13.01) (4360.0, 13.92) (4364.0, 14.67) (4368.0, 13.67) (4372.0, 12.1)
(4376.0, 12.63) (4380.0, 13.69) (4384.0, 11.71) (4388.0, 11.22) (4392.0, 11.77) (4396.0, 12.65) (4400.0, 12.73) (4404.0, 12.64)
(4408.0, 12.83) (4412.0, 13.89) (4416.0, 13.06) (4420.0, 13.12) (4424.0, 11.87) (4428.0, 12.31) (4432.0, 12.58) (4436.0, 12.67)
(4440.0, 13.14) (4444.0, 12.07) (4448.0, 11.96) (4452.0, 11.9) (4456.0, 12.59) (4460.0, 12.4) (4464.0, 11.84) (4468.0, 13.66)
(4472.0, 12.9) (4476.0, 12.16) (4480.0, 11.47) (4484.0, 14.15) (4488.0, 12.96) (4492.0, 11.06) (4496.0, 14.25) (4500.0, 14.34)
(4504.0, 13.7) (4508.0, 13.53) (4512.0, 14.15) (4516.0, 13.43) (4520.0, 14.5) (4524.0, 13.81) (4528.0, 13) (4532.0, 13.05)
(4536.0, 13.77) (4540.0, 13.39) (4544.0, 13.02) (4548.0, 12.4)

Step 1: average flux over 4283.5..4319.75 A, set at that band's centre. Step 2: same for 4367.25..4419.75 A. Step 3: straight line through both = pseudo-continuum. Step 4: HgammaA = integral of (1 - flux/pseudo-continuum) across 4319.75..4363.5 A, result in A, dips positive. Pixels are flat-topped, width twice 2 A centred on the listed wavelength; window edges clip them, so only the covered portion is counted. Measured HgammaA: -2.6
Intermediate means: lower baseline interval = 11.8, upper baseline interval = 12.7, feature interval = 12.9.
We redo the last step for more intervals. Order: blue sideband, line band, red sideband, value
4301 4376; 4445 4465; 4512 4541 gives 1.6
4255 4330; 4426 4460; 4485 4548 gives 1.8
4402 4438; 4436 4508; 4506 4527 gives 3.2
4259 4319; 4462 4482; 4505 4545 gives 1.4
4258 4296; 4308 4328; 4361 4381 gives 2.5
